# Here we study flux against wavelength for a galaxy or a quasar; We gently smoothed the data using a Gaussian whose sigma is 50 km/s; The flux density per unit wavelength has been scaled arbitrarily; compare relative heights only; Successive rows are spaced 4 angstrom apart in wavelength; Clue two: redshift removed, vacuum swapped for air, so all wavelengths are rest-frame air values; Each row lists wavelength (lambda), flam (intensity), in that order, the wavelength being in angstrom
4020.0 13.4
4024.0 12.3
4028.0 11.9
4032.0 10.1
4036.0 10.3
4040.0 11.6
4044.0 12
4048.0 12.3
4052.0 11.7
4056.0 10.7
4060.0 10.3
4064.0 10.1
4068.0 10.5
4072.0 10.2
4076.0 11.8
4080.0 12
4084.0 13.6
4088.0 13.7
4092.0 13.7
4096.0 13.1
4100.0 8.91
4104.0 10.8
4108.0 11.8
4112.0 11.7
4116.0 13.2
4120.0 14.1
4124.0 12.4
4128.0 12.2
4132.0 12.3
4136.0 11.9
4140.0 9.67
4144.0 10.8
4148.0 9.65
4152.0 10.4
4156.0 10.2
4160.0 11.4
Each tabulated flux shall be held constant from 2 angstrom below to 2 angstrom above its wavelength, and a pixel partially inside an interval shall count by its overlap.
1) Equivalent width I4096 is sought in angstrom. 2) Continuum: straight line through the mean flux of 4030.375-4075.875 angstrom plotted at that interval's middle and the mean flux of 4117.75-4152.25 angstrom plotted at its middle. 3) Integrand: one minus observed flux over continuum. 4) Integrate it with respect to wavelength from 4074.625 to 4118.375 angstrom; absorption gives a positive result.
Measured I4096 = -3.8 angstrom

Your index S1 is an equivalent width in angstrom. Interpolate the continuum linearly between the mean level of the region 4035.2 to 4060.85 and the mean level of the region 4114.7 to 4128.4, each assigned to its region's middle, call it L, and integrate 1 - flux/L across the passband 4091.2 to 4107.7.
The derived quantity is 1.4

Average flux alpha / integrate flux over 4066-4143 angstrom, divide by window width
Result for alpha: 12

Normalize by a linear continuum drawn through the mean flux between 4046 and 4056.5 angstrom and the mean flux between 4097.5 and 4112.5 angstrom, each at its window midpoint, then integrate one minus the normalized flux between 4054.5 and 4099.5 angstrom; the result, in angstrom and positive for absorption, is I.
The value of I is -1.9 angstrom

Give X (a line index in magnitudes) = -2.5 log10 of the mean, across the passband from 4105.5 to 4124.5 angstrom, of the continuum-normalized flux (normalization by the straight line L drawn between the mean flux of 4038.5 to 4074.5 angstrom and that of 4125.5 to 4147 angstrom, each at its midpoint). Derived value -0.12 mag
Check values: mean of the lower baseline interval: 11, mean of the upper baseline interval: 11.3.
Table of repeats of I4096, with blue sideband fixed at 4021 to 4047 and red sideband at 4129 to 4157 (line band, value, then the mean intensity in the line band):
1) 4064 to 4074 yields 0.85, 10.3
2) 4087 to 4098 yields -2.36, 13.5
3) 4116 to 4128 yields -2.37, 13.1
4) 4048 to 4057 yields -0.11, 11.5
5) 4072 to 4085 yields -0.98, 12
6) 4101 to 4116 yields -0.69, 11.5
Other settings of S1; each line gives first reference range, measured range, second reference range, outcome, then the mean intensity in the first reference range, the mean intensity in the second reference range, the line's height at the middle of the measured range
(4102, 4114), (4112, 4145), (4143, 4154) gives -3.8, 11.4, 10.2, 10.8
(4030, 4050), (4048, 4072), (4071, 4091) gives 2.2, 11.3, 12.4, 11.8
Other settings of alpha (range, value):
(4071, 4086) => 12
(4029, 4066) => 11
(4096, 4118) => 11.4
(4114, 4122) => 13.6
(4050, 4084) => 11.1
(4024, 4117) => 11.6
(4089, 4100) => 12.6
